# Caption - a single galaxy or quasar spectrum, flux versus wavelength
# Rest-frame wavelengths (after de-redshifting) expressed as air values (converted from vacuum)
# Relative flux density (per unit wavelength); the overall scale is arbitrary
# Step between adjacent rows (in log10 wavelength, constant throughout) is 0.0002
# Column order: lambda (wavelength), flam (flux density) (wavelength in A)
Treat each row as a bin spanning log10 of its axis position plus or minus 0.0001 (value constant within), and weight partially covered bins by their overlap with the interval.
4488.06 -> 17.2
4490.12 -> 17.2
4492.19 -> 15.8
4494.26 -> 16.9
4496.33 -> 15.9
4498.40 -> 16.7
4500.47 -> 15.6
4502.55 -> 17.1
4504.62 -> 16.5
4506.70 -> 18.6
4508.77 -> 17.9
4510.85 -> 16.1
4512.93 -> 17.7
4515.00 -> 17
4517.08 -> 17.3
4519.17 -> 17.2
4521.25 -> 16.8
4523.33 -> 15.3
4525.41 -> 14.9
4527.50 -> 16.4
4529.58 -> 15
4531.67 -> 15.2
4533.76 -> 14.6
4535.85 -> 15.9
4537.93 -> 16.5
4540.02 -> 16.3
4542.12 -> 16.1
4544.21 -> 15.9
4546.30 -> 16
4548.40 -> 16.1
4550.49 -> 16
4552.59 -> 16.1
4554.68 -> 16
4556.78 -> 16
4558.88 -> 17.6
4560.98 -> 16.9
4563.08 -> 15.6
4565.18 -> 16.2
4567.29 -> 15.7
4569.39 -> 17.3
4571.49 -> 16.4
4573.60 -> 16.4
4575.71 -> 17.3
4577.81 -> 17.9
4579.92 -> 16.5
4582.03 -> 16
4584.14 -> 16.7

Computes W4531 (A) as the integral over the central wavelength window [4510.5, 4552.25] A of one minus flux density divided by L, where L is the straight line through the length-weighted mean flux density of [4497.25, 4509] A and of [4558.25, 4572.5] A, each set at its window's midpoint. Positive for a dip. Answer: 1.6 A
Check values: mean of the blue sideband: 17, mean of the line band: 16.1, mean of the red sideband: 16.5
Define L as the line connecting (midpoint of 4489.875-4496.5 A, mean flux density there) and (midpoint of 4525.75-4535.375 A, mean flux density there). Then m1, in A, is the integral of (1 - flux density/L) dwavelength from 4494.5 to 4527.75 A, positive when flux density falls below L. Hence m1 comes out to -1.7 A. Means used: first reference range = 16.4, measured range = 16.7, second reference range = 15.3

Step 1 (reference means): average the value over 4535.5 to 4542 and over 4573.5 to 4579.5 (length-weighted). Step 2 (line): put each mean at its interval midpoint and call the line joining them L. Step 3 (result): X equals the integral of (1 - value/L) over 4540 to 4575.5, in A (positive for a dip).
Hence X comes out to 1.0 A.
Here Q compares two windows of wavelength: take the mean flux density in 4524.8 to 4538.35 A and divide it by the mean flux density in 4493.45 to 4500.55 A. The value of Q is 0.95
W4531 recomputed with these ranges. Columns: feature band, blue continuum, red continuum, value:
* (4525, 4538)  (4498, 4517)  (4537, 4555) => 0.80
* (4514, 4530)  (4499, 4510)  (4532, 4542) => 0.12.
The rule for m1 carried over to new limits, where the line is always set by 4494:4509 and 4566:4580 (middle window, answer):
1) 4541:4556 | 0.7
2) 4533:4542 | 0.5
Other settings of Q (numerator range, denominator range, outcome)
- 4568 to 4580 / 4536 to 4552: 1.05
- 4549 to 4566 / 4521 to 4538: 1.05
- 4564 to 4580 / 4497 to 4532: 1.01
